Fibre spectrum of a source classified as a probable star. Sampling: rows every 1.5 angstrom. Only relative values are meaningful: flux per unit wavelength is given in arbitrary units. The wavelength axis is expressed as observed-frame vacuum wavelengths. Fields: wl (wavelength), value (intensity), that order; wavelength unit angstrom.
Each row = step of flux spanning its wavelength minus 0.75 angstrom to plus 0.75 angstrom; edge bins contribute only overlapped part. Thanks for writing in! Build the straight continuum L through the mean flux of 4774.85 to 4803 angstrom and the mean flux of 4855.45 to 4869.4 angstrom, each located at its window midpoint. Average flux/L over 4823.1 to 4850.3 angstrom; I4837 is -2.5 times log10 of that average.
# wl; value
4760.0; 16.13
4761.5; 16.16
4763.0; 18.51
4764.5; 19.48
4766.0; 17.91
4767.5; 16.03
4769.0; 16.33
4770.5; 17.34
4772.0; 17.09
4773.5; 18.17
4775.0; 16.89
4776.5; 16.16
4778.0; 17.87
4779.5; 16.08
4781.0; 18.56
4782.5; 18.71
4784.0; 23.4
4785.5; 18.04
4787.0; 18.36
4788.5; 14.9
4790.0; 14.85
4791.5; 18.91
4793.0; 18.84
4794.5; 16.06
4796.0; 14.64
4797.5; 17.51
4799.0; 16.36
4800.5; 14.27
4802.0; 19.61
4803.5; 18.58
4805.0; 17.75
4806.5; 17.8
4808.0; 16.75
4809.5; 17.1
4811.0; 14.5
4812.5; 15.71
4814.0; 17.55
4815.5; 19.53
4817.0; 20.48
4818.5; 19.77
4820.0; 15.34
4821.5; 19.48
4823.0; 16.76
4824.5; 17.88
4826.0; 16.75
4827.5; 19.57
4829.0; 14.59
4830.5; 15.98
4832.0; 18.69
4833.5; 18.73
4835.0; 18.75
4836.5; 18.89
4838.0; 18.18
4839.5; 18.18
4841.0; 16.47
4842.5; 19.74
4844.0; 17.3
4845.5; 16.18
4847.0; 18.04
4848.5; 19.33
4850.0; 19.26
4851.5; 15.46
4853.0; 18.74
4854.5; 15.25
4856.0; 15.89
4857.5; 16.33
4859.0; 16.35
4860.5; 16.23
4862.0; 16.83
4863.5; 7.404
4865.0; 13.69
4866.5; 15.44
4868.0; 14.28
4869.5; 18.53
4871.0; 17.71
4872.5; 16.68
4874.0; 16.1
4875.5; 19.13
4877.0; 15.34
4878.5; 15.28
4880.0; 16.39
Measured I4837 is -0.14 mag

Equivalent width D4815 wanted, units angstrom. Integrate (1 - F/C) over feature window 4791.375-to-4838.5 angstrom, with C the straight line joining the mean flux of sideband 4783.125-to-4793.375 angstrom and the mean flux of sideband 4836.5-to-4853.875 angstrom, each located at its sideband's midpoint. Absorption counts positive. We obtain 1.4 angstrom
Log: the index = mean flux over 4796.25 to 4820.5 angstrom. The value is 17.4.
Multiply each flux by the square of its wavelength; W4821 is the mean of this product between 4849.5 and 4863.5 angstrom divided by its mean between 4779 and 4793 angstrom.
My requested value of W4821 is 0.92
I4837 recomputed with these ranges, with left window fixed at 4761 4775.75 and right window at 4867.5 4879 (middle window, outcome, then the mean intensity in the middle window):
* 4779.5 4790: -0.06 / 18.2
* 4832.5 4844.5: -0.08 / 18.3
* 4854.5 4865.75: 0.14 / 14.7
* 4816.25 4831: -0.04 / 17.7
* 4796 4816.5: 0.00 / 17.1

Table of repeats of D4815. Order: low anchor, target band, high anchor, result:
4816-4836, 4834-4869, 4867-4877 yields 1.5 angstrom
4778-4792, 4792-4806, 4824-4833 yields 0.5 angstrom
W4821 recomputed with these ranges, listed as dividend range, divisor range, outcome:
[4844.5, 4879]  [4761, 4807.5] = 0.96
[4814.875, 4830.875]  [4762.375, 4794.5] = 1.03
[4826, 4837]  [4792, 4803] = 1.07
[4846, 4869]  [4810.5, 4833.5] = 0.92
